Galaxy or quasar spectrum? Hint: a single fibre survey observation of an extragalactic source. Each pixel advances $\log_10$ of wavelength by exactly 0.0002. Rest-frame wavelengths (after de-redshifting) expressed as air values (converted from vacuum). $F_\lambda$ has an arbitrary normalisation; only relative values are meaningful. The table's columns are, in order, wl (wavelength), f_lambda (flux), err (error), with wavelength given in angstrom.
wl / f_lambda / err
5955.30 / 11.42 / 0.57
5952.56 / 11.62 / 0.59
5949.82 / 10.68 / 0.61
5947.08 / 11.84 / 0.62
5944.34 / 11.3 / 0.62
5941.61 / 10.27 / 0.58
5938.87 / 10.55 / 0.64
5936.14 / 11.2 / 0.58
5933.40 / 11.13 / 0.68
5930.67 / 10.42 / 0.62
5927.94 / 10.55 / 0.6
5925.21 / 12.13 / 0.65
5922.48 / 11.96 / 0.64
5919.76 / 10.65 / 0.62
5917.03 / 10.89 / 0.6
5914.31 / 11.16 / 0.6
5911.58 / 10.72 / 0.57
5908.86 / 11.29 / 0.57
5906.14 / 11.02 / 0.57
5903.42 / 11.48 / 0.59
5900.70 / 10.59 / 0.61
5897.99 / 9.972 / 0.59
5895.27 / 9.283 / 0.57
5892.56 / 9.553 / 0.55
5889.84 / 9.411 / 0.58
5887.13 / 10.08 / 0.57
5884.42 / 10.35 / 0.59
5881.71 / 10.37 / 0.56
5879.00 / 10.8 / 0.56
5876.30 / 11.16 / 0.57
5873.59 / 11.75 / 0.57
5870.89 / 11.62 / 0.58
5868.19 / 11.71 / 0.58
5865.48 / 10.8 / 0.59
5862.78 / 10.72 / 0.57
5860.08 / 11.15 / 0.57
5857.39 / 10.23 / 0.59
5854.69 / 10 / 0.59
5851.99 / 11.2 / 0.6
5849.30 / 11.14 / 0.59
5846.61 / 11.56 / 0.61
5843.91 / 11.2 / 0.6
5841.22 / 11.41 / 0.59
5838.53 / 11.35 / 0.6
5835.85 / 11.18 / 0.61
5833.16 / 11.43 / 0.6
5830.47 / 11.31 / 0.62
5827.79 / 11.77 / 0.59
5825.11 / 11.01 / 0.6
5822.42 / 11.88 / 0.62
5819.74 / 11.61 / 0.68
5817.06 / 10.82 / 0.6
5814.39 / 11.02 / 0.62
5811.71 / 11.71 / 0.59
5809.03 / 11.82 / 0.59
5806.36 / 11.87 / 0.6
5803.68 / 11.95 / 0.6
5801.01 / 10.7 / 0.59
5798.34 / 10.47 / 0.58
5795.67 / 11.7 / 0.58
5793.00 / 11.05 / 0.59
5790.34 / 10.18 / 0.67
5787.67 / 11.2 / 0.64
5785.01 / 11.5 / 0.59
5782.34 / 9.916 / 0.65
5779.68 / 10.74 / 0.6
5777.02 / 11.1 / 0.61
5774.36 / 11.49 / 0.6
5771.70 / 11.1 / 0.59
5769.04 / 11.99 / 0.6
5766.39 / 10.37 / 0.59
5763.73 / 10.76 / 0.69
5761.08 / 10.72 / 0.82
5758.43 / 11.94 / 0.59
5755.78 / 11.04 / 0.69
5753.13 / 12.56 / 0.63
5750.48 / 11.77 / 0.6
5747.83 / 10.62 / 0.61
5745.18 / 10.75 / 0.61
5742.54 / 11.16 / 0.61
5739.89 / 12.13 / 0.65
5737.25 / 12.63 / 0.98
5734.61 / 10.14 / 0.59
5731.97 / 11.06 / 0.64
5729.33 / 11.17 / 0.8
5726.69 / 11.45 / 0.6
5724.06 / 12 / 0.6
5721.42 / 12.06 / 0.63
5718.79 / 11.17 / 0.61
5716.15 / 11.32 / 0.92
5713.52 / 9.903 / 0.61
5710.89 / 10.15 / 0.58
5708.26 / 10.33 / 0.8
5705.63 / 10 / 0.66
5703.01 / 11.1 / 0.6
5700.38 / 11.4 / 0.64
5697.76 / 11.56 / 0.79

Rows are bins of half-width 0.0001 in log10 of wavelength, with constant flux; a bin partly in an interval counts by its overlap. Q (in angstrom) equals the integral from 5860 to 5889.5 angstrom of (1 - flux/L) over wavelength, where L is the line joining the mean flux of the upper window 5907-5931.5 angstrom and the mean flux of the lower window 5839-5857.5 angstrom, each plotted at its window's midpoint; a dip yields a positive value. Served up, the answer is 0.4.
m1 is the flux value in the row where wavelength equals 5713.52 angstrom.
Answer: 9.903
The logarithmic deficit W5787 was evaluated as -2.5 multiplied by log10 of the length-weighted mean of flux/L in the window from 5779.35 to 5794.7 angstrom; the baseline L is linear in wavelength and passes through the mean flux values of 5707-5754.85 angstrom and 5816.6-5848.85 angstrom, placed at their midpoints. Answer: 0.05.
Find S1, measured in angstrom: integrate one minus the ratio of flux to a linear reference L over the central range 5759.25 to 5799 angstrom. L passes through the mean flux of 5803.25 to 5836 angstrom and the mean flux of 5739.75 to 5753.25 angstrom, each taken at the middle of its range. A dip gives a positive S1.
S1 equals 1.5 angstrom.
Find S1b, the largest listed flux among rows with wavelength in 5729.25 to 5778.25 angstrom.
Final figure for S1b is 12.63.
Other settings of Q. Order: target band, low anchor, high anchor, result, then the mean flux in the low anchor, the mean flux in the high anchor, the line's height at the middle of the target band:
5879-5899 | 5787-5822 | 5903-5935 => 2.2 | 11.3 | 11.1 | 11.1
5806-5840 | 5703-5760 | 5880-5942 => -1.6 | 11.2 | 10.7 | 10.9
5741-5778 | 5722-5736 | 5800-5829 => 0.2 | 11.2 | 11.5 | 11.3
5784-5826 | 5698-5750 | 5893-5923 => -1.3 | 11.1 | 10.8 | 10.9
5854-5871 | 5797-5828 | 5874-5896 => -0.5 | 11.4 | 10.2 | 10.6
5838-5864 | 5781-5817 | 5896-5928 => 0.2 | 11.1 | 11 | 11.1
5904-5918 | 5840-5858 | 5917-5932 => 0.1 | 11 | 11.1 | 11.1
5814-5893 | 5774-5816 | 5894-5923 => -0.3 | 11.1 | 10.8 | 11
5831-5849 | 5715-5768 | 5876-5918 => -0.9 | 11.3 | 10.5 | 10.8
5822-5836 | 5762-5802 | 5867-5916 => -0.8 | 11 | 10.7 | 10.8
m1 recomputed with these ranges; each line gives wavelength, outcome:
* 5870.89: 11.62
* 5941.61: 10.27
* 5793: 11.05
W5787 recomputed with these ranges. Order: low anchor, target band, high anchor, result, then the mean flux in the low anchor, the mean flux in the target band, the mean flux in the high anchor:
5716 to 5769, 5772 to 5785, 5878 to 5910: 0.02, 11.4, 10.9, 10.3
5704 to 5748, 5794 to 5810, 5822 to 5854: -0.01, 11.1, 11.4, 11.3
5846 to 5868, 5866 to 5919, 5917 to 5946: 0.02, 10.9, 10.7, 11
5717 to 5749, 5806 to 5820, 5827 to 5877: -0.02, 11.4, 11.4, 11.2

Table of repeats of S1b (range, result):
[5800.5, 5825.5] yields 11.95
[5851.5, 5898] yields 11.75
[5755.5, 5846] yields 11.99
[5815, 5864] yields 11.88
